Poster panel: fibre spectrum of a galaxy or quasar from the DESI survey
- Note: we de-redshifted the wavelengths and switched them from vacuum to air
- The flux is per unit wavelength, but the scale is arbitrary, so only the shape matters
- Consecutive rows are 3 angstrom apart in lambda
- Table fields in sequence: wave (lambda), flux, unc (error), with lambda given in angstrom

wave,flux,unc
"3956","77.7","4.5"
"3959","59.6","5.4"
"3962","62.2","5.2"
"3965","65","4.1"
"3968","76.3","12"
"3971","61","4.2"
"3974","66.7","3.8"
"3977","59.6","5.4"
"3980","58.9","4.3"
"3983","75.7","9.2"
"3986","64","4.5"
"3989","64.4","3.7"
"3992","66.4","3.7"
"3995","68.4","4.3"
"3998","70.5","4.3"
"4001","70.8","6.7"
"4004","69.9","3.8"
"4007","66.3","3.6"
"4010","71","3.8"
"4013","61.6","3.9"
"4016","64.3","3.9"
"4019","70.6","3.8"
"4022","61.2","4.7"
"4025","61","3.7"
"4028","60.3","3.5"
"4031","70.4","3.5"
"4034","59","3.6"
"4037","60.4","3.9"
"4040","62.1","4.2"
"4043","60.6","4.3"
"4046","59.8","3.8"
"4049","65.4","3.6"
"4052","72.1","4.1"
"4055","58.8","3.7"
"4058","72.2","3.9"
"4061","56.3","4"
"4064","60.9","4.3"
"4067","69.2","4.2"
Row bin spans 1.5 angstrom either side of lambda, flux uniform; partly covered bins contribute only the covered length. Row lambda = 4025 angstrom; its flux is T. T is 61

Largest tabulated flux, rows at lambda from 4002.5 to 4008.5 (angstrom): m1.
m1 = 69.9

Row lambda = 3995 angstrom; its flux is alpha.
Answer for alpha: 68.4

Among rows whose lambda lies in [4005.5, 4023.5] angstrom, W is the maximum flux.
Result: 71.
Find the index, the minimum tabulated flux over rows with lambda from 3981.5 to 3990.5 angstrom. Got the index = 64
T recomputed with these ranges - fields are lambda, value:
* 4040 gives 62.1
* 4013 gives 61.6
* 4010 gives 71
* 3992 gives 66.4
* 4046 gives 59.8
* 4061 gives 56.3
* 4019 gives 70.6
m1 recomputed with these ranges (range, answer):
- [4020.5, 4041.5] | 70.4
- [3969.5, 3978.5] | 66.7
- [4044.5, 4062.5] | 72.2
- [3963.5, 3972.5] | 76.3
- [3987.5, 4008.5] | 70.8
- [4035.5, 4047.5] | 62.1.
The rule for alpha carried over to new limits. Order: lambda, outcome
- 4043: 60.6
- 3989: 64.4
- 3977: 59.6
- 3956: 77.7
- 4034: 59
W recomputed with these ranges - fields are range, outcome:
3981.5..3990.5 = 75.7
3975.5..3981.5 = 59.6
